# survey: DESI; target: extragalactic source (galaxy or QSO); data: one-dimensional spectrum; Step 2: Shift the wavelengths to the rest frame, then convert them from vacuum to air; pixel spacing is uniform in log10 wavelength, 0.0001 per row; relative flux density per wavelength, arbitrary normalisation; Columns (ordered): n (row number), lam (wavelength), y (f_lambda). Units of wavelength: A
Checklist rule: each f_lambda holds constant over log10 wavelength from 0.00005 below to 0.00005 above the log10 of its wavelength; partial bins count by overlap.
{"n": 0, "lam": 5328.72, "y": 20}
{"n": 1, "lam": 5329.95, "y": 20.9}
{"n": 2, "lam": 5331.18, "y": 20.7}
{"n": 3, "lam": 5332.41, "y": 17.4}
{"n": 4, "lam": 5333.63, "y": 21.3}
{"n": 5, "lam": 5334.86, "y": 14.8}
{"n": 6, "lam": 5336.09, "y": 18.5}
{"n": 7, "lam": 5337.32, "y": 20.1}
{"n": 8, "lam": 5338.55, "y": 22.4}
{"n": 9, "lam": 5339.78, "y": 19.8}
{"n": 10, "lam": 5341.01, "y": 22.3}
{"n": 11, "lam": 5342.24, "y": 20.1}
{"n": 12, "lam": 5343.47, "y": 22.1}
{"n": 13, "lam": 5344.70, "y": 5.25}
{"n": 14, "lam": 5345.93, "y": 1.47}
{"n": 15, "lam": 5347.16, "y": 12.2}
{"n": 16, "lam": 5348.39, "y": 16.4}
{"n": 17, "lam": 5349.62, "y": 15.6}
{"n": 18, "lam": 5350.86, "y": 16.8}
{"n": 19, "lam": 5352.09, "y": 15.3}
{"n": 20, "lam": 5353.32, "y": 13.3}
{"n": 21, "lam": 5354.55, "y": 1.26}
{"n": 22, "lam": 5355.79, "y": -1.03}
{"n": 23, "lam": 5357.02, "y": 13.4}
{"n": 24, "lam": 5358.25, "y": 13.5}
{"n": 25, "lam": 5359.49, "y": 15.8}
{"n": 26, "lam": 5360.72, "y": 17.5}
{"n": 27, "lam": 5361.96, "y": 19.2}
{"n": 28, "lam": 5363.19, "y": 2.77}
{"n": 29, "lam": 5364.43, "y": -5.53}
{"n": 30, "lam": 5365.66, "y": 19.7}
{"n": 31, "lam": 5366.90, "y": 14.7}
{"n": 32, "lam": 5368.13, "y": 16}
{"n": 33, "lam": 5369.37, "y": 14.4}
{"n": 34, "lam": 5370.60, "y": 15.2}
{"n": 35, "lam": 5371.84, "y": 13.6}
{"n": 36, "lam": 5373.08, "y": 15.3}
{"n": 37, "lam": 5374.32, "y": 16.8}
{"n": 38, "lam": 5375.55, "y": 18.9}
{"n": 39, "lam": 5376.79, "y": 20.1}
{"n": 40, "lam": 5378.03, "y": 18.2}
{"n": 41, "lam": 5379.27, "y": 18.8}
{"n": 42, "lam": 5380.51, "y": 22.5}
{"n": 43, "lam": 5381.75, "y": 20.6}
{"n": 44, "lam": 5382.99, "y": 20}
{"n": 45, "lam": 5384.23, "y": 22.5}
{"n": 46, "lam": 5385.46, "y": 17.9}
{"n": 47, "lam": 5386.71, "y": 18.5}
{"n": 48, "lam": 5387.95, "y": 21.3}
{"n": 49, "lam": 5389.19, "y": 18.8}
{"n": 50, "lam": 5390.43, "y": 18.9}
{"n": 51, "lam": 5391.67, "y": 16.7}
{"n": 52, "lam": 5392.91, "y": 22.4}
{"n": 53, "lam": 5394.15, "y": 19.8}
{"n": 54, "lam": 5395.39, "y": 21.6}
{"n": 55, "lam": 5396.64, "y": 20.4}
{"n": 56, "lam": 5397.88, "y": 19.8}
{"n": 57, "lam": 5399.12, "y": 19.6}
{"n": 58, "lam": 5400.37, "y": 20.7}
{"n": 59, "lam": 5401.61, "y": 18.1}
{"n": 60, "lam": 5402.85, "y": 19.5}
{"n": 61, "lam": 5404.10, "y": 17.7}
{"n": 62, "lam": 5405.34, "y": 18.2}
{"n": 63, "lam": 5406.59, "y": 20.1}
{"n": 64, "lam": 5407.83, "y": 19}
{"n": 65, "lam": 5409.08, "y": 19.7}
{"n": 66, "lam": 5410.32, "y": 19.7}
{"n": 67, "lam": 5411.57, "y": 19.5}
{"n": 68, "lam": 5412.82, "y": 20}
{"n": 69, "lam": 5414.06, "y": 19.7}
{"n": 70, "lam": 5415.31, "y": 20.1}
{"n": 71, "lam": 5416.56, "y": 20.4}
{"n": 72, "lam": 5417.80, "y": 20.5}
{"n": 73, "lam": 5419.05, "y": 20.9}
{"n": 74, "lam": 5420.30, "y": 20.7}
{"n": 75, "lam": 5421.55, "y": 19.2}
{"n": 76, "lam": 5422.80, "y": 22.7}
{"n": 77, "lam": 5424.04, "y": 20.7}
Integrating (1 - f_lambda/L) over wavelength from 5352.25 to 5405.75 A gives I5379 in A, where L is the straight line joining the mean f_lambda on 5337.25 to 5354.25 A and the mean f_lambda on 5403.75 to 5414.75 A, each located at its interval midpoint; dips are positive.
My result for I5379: 3.7 A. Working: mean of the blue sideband 15.5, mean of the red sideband 19.3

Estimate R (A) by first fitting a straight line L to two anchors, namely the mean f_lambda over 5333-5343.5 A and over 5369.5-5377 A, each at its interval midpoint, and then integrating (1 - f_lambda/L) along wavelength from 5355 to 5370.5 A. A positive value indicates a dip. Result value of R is 5.0 A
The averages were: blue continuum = 20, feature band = 11.7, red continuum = 16.3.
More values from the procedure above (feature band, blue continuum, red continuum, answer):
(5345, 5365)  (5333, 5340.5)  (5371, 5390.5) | 9.1 A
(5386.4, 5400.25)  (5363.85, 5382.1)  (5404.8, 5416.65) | -1.5 A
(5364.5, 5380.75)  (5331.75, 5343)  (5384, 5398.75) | 2.8 A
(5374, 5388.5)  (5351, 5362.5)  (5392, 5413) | -3.2 A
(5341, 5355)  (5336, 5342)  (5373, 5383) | 4.9 A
